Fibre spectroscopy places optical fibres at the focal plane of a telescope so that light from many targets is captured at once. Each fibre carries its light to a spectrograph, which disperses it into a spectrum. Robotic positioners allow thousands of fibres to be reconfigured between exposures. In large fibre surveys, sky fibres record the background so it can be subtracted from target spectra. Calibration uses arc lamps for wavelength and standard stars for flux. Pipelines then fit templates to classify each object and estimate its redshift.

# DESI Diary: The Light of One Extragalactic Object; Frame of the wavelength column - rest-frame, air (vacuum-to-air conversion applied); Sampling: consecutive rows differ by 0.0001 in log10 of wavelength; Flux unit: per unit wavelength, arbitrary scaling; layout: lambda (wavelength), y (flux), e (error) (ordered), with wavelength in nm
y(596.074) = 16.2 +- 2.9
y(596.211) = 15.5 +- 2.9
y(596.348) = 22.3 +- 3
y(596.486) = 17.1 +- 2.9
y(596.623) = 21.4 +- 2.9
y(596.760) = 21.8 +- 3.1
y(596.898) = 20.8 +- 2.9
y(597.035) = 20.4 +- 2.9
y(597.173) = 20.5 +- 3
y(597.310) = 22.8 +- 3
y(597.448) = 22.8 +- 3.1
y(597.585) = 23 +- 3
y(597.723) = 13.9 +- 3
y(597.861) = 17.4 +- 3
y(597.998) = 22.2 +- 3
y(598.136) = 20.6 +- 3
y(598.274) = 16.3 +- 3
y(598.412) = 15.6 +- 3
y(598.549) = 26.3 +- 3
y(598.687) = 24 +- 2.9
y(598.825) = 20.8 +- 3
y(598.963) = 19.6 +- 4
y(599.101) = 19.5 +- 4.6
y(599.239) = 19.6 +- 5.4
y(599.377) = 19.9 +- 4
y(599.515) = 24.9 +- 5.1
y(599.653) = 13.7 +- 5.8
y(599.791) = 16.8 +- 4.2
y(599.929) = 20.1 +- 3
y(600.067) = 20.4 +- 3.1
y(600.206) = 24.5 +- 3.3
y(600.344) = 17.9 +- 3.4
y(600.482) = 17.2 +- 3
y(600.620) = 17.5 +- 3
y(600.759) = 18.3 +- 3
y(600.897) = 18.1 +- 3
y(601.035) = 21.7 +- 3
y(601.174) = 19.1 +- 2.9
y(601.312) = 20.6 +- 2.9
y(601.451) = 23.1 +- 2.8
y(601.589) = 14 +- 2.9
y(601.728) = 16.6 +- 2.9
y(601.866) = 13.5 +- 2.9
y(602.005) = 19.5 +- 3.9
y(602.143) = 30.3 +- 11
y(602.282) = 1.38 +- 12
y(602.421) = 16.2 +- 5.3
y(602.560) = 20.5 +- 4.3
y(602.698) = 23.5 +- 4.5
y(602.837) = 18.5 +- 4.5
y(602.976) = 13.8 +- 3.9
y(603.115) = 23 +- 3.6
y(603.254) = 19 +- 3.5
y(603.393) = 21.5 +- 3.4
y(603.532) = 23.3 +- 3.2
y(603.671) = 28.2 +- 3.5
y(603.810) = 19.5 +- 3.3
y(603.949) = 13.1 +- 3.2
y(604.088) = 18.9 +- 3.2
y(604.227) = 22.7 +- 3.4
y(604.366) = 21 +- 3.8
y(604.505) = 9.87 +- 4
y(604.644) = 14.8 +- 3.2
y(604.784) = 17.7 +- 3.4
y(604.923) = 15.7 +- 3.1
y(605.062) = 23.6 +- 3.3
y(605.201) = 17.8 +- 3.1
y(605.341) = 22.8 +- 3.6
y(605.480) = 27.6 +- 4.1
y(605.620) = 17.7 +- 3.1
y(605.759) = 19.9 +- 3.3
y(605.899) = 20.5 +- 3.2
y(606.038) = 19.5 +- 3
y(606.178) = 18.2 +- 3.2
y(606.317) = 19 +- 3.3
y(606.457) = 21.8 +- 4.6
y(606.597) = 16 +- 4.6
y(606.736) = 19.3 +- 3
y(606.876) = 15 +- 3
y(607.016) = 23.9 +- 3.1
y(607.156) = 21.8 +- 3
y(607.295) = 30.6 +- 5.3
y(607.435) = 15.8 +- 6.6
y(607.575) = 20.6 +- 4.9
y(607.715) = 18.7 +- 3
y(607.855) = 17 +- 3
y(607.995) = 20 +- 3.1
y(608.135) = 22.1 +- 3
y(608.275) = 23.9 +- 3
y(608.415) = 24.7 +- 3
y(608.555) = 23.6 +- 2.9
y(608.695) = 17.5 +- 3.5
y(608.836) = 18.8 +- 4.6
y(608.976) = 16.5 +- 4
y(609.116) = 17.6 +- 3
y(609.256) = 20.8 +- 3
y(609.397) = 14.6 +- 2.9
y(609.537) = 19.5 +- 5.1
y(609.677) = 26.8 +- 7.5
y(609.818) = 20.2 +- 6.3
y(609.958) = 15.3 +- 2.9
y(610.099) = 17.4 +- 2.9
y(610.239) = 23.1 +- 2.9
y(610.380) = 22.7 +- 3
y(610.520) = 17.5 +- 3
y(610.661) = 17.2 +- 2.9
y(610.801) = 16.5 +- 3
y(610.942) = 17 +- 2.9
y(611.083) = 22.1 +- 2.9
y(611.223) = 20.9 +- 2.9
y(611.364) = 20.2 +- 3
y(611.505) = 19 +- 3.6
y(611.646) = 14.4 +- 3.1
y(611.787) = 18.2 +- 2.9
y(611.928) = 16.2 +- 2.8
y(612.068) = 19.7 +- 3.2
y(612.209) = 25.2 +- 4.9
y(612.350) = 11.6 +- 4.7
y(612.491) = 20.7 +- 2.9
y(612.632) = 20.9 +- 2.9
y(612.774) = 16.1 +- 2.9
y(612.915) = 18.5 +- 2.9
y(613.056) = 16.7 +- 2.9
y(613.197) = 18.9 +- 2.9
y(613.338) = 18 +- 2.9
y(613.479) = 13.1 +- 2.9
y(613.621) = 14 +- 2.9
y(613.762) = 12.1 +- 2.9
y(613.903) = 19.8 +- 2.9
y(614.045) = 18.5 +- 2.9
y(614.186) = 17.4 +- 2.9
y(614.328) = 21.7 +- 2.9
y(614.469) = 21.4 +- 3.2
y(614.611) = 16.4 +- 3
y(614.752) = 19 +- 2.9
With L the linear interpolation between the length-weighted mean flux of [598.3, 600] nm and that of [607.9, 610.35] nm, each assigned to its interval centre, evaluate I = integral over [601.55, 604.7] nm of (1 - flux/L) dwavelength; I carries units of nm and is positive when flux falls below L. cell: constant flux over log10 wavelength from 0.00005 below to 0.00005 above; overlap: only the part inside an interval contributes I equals 0.253 nm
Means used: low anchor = 20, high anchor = 20.1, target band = 18.4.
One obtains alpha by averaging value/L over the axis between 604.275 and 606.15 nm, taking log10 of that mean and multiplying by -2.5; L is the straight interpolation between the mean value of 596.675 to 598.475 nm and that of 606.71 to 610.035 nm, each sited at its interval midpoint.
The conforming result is 0.05 mag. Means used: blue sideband 19.9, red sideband 20.2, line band 19.1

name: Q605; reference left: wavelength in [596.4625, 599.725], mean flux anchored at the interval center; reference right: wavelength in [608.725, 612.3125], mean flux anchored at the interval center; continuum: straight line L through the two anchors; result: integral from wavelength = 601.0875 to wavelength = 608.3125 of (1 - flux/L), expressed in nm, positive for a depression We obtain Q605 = 0.05 nm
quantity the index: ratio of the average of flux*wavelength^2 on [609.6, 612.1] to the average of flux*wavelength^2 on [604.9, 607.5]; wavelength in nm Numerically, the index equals 0.95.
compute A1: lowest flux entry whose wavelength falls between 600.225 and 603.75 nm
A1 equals 1.38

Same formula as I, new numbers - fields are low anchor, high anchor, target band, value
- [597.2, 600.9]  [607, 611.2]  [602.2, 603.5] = 0.14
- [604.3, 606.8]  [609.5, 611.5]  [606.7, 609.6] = -0.11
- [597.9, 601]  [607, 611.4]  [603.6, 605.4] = 0.09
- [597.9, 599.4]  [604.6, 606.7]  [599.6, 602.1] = 0.18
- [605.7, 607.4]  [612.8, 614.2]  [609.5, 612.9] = -0.23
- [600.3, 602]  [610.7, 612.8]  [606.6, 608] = -0.12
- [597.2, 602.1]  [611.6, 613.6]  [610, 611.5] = -0.12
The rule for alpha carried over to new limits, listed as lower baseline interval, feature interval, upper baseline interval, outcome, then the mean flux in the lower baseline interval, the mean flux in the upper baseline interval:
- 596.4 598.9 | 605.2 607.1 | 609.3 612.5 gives -0.029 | 20.4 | 18.9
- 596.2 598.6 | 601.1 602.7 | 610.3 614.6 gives 0.090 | 20.1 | 18.2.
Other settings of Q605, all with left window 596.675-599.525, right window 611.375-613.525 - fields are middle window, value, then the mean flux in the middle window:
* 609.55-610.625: -0.112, 20.3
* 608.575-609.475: 0.028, 18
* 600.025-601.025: 0.042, 19.2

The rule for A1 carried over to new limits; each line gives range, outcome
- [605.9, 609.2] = 15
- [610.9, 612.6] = 11.6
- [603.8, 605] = 9.87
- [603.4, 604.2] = 13.1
